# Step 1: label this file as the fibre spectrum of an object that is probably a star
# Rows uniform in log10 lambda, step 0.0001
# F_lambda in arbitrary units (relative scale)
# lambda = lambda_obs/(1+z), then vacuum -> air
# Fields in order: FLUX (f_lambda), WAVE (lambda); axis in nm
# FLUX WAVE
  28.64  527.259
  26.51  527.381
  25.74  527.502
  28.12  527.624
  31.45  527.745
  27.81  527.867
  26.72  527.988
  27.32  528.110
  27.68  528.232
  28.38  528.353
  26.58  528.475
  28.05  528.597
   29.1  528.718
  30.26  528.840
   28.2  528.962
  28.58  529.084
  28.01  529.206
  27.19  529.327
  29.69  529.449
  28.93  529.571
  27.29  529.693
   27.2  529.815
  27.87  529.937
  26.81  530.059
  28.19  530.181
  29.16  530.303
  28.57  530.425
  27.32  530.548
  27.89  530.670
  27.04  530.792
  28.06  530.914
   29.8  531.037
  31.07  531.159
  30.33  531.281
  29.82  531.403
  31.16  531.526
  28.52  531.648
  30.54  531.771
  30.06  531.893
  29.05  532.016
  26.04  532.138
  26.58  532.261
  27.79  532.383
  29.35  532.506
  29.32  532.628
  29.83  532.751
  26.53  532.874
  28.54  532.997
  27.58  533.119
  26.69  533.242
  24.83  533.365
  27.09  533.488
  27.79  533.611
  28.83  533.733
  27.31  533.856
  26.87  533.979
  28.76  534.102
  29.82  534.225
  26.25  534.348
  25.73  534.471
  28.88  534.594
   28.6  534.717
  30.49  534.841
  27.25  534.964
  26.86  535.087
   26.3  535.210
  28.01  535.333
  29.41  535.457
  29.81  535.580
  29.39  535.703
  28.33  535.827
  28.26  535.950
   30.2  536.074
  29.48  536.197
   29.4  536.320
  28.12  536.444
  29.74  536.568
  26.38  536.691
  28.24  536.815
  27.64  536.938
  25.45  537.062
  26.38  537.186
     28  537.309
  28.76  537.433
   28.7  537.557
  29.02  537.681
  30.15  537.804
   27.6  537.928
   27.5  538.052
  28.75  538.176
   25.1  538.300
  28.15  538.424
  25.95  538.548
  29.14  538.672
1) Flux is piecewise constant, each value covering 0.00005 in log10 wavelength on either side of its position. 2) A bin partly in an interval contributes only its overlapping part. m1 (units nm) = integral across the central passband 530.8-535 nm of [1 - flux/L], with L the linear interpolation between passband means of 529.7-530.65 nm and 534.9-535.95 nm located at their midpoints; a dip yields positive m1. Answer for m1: -0.054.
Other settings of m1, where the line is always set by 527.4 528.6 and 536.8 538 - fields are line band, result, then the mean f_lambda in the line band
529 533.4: -0.09 nm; 28.4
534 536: -0.02 nm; 28.2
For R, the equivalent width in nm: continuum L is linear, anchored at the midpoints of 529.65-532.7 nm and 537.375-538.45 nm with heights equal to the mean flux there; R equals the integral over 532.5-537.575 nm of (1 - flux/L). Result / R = 0.06 nm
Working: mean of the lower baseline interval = 28.6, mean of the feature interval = 28.1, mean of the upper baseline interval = 28.2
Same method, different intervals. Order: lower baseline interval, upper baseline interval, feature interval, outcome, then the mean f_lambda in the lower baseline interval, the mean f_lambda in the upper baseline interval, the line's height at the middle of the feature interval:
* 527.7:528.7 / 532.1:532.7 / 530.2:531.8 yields -0.07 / 28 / 27.9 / 27.9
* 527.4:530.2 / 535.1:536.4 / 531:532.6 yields -0.05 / 28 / 28.8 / 28.4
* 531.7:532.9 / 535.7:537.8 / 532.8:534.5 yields 0.07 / 28.6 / 28.3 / 28.5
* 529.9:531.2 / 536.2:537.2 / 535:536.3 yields -0.03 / 28.3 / 27.8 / 27.9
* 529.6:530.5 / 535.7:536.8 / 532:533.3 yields 0.02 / 27.9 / 28.7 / 28.2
